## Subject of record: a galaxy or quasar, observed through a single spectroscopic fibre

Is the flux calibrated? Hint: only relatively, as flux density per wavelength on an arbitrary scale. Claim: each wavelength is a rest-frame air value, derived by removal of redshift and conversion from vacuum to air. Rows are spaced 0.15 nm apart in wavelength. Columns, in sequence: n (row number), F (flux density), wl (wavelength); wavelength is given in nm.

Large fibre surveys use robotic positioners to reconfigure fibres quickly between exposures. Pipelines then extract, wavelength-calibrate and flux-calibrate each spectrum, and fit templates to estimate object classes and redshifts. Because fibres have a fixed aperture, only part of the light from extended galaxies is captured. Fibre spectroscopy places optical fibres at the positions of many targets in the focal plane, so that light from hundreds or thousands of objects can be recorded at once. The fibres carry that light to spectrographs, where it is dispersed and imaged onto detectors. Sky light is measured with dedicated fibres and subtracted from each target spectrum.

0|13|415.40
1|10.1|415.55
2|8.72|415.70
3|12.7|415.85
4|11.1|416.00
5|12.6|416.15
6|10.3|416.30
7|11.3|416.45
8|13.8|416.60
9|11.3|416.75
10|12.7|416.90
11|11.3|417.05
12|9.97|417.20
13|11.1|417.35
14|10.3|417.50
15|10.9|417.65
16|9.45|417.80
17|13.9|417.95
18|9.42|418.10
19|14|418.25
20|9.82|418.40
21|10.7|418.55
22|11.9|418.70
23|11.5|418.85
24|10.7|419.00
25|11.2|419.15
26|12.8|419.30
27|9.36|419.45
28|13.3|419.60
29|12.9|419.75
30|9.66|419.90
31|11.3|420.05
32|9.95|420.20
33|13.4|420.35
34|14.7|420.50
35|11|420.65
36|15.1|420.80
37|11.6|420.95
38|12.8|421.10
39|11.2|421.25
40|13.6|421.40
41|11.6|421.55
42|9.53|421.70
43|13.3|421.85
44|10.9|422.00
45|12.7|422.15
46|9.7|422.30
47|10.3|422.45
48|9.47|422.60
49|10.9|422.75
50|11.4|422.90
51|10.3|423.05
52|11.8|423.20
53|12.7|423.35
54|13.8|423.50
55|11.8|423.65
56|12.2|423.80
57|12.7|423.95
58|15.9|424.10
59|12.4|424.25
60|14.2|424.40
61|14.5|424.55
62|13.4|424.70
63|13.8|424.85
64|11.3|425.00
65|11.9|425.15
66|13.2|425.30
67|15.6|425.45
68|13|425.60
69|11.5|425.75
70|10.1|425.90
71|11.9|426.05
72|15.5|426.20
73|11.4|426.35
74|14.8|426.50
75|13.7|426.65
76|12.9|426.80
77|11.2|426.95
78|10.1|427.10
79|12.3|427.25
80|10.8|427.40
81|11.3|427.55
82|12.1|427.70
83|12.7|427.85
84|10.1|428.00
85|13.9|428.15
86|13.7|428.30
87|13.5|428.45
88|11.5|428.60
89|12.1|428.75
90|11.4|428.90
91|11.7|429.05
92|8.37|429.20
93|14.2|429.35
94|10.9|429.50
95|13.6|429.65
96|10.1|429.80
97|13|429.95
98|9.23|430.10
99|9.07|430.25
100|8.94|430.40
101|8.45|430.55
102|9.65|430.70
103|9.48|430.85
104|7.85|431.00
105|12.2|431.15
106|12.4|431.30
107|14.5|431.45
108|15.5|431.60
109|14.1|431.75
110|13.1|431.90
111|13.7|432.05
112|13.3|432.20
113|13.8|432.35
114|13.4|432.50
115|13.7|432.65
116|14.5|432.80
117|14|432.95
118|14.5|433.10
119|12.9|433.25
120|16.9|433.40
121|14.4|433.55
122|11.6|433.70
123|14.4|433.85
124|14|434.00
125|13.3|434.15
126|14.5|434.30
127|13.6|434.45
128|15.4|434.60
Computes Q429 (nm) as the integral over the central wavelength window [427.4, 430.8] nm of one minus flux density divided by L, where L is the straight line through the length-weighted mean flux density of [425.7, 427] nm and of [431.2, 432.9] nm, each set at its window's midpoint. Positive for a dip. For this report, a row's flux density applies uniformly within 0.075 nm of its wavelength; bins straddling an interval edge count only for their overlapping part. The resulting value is 0.48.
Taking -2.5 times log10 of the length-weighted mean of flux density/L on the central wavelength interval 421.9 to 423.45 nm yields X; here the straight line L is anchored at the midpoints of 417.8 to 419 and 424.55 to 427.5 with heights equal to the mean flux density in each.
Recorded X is 0.09 mag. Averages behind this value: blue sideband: 11.4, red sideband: 12.6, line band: 11.1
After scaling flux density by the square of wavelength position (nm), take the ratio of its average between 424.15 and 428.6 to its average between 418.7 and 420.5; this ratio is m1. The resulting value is 1.12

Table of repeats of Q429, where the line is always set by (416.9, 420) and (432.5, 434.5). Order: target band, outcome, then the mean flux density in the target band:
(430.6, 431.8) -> 0.155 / 11.8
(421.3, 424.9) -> -0.023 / 12.2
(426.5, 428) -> 0.105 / 12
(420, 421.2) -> -0.086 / 12.5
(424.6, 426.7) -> -0.063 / 12.9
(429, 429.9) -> 0.119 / 11.5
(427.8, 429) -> 0.067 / 12.3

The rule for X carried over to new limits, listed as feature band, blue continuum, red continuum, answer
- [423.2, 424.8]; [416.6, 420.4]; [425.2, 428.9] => -0.107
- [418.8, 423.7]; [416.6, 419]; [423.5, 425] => 0.060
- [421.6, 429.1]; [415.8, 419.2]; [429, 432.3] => -0.072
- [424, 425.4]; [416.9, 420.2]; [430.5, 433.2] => -0.130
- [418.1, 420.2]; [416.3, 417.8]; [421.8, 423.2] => -0.018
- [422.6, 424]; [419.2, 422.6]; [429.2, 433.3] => 0.006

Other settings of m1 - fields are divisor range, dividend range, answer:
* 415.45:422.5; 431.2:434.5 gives 1.29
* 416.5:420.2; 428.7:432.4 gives 1.08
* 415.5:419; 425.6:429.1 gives 1.14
